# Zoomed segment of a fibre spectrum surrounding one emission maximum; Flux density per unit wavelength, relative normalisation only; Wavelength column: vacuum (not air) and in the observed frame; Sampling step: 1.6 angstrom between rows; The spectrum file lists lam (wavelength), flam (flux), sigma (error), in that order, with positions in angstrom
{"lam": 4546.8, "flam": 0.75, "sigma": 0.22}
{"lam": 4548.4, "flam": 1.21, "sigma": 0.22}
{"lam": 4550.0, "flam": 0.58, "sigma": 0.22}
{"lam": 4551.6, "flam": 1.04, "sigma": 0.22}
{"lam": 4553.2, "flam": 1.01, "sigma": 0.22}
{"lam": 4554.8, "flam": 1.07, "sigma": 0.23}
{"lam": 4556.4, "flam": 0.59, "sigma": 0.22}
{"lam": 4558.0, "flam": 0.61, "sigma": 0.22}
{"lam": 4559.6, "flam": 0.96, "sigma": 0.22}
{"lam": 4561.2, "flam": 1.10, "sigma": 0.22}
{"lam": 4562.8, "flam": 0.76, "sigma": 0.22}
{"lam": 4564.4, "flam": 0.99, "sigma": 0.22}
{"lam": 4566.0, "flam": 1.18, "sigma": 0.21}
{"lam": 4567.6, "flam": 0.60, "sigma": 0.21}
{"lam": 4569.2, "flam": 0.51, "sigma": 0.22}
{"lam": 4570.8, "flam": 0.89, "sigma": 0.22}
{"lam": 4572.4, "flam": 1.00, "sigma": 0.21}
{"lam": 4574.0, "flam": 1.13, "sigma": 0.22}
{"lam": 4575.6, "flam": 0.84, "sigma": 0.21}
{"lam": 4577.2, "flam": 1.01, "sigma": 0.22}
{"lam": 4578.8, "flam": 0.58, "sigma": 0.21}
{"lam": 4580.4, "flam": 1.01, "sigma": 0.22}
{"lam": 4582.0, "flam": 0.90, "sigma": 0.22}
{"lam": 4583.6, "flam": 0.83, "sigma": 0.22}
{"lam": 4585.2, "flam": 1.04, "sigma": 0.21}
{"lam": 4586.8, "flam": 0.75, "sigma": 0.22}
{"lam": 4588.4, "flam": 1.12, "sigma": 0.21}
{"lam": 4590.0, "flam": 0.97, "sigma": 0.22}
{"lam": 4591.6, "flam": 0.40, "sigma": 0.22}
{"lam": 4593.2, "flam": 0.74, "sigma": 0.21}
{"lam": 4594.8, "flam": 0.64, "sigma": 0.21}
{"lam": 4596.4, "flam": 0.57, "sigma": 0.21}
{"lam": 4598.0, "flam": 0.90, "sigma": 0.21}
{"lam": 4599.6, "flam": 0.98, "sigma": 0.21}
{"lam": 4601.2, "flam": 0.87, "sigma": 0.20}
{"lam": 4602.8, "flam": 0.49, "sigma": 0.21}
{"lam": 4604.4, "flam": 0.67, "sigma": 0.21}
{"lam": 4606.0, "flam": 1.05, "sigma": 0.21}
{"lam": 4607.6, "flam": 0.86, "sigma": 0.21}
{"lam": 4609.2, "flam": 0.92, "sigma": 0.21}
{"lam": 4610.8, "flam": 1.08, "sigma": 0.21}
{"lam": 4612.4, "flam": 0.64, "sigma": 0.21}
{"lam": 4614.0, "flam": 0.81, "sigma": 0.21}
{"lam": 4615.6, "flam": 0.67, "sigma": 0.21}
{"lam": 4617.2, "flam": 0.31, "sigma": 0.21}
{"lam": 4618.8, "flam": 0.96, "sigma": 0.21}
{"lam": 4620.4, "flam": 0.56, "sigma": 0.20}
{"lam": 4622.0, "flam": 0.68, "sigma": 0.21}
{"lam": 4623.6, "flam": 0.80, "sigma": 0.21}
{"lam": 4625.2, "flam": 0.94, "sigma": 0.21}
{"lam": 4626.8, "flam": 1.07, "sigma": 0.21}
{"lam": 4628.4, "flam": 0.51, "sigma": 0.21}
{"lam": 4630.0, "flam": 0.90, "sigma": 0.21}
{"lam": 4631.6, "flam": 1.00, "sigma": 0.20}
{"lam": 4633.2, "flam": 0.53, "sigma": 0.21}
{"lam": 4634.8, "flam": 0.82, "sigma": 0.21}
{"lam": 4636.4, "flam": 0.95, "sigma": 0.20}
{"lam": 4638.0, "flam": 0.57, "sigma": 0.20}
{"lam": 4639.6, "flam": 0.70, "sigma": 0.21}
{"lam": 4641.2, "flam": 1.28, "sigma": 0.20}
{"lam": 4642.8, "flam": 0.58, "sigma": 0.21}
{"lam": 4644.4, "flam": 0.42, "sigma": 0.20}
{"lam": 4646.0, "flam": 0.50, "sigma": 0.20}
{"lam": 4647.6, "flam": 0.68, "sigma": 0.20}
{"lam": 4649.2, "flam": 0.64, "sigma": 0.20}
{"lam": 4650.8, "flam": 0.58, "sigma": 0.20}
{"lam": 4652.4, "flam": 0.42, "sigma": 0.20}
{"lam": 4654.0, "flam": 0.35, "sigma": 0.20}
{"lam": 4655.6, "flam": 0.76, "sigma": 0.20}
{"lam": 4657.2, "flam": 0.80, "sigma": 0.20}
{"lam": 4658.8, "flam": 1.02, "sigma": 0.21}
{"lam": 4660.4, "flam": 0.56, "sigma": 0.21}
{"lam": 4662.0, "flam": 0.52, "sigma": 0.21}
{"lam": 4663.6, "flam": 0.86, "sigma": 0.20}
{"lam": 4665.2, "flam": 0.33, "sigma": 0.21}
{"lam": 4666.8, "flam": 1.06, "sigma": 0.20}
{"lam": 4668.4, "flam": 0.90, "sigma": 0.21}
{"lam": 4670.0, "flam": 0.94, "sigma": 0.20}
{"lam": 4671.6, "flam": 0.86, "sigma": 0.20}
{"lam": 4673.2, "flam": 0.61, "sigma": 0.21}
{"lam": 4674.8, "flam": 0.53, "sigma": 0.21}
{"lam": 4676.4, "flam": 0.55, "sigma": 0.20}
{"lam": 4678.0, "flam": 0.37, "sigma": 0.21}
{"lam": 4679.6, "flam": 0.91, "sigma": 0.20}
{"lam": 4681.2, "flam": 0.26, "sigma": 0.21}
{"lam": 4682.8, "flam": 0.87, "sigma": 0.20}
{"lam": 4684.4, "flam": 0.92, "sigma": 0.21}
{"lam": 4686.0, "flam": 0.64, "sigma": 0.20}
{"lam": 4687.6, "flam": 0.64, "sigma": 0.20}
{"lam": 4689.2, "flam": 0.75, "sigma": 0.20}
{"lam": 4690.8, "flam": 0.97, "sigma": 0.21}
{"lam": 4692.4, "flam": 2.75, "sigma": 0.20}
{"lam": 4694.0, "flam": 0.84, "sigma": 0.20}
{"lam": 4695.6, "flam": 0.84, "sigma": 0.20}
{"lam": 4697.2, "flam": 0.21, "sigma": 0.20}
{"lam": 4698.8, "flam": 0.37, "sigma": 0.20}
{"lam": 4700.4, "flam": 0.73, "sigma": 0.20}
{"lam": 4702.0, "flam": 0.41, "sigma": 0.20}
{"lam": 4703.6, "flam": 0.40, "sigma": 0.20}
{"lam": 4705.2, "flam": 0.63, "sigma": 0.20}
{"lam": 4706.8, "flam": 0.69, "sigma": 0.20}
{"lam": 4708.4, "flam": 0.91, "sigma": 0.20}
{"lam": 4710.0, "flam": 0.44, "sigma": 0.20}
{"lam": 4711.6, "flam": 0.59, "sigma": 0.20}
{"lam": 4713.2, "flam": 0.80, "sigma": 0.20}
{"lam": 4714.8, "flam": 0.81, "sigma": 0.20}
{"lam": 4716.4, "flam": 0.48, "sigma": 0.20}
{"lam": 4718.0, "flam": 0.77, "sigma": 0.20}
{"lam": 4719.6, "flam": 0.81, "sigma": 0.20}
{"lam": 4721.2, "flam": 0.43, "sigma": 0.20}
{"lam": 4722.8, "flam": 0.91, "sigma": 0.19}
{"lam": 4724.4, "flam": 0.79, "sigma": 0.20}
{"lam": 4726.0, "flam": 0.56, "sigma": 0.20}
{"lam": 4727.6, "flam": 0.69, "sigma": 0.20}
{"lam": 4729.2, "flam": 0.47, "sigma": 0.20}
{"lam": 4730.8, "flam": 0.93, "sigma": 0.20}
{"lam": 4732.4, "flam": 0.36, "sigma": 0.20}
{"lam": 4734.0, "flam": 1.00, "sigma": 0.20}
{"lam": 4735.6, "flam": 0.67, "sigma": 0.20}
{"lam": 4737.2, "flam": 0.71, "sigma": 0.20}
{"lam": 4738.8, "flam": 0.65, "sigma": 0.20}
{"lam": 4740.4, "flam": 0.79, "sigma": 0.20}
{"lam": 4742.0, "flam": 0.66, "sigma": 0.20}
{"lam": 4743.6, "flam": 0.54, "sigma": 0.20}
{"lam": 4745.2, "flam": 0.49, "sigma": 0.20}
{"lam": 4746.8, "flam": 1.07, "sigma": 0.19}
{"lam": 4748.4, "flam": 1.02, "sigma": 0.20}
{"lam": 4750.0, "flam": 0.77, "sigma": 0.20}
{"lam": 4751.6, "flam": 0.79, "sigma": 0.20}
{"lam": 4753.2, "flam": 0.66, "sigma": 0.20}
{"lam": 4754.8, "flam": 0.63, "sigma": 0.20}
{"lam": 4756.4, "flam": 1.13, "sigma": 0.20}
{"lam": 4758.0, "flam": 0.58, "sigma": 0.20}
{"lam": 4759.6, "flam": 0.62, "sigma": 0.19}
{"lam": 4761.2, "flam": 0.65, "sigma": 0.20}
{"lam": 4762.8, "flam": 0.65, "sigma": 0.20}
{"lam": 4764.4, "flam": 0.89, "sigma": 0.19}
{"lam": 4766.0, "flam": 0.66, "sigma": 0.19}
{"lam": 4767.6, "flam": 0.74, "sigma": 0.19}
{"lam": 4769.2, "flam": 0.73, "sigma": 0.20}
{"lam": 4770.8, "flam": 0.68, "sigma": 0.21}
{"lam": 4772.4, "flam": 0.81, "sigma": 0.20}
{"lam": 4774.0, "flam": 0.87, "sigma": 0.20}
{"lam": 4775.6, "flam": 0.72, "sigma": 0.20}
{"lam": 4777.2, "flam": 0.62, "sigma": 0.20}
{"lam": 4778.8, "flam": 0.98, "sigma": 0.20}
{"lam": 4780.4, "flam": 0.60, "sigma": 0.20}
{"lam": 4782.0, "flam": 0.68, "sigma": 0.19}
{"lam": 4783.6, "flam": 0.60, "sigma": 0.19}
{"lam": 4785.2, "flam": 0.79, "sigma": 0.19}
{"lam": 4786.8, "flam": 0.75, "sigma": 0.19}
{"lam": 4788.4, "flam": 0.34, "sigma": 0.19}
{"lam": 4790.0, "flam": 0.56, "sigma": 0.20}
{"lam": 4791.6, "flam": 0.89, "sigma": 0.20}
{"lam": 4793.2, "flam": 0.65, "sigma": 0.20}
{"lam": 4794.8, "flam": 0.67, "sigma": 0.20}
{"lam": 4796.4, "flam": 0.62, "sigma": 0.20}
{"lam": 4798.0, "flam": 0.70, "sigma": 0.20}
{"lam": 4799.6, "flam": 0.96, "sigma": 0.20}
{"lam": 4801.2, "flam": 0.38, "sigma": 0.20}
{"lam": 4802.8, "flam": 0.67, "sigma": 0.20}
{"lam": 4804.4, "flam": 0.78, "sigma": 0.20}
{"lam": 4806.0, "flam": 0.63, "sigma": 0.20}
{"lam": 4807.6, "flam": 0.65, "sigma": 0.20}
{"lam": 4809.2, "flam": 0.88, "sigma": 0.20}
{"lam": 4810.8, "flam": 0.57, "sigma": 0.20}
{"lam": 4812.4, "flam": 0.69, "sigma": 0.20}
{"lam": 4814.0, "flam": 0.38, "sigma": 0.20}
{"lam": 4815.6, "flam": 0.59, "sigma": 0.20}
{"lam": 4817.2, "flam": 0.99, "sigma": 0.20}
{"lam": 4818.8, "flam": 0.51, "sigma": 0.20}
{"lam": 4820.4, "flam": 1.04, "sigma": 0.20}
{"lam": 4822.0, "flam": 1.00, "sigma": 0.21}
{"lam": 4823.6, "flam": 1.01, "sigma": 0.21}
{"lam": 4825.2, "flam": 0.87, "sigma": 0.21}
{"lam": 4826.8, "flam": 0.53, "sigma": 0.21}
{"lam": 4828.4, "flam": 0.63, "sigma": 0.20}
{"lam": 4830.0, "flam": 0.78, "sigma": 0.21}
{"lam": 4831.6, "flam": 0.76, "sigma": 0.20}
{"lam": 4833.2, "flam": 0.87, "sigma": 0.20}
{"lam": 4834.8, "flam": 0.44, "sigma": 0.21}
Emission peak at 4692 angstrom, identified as Hgamma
